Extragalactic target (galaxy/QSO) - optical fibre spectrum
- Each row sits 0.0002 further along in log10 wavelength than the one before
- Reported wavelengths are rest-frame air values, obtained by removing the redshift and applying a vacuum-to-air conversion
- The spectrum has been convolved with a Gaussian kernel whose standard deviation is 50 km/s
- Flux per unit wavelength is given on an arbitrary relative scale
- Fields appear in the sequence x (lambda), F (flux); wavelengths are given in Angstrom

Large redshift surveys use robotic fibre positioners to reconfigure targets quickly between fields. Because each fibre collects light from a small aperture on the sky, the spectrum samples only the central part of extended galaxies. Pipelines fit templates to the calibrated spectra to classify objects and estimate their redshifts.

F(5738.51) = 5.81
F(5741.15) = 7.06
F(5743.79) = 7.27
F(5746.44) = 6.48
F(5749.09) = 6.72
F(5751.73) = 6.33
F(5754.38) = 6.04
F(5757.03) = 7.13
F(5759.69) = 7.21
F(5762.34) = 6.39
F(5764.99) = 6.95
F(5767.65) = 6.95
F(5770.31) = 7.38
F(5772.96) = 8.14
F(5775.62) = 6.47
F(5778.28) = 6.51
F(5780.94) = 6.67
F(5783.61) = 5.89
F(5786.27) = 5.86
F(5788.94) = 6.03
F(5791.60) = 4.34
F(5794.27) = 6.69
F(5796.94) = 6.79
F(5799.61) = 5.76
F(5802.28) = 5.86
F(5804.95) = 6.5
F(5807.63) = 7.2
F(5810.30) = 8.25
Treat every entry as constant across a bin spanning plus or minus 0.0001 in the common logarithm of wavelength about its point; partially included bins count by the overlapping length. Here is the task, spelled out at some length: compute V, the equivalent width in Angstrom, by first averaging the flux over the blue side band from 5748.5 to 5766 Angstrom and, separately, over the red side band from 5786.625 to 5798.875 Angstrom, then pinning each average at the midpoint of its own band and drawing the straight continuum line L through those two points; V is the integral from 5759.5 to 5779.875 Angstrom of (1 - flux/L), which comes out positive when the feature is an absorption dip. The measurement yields -1.8 Angstrom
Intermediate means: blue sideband 6.68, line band 6.99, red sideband 5.94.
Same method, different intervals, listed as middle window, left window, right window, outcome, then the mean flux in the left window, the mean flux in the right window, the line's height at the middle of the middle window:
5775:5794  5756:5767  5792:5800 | 1.4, 6.91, 6.25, 6.47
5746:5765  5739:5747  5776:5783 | 0.3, 6.87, 6.5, 6.74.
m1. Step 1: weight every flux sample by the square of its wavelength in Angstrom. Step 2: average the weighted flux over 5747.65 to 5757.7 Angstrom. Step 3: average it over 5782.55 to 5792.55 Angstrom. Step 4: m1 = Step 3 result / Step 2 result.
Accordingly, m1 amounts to 0.9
